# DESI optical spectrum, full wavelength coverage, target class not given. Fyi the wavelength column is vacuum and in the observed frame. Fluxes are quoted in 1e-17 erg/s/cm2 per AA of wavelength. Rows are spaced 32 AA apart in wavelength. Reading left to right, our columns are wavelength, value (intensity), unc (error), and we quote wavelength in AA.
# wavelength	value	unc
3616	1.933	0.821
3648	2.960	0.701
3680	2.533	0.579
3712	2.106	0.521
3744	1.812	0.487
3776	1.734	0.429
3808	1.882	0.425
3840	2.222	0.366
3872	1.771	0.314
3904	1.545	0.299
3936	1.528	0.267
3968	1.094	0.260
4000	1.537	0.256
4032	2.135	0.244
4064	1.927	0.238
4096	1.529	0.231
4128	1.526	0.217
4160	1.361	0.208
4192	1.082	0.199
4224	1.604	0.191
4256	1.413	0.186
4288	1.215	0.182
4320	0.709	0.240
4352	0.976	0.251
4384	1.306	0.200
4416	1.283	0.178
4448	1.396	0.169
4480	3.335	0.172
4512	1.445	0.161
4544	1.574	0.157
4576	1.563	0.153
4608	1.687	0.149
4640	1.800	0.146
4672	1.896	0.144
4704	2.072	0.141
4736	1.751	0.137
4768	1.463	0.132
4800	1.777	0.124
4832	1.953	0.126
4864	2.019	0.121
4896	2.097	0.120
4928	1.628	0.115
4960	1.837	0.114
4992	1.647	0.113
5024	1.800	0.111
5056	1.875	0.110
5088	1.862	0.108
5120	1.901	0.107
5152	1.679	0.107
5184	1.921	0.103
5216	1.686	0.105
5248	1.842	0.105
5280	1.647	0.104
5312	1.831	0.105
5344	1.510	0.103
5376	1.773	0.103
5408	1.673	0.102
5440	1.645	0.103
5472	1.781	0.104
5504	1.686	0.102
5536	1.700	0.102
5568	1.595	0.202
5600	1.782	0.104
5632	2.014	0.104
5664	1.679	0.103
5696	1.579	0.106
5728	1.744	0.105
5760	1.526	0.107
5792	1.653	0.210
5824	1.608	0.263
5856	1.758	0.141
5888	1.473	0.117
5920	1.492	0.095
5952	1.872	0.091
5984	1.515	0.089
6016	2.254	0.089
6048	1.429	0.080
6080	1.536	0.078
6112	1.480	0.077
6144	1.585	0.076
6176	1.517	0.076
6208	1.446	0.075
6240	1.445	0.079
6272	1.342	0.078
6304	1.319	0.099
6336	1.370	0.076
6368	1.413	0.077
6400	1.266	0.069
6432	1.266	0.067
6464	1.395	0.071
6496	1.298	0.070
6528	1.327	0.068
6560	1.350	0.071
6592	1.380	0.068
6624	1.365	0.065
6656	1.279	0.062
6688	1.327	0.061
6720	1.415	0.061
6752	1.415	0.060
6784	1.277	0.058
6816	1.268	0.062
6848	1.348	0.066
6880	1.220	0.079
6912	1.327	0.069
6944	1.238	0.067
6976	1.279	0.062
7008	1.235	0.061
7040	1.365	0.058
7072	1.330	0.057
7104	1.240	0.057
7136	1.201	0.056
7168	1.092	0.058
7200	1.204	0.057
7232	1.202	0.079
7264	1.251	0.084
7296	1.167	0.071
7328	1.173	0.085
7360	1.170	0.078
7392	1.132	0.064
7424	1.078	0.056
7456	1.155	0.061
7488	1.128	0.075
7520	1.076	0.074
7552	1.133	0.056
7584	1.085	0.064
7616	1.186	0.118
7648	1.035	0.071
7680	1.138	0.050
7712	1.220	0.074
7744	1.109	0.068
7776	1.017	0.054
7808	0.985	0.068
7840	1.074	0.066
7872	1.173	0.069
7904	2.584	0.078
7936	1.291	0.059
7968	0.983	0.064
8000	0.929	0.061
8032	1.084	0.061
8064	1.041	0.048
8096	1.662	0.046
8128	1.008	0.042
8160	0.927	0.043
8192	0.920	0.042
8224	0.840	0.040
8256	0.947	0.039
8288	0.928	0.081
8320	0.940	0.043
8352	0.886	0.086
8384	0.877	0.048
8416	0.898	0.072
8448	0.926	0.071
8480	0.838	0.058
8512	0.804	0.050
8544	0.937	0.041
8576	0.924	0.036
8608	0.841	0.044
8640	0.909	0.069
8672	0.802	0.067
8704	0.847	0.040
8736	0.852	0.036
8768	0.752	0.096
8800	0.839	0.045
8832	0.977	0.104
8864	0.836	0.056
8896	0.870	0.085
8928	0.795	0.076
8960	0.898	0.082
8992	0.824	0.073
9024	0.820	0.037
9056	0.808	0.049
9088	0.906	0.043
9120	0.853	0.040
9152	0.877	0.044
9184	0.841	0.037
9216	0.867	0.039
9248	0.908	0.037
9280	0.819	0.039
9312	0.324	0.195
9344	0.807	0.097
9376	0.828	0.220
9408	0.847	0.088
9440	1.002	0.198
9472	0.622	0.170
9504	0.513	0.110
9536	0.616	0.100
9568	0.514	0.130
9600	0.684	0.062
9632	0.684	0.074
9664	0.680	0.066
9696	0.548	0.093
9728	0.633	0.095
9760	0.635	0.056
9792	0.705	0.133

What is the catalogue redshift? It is 0.203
